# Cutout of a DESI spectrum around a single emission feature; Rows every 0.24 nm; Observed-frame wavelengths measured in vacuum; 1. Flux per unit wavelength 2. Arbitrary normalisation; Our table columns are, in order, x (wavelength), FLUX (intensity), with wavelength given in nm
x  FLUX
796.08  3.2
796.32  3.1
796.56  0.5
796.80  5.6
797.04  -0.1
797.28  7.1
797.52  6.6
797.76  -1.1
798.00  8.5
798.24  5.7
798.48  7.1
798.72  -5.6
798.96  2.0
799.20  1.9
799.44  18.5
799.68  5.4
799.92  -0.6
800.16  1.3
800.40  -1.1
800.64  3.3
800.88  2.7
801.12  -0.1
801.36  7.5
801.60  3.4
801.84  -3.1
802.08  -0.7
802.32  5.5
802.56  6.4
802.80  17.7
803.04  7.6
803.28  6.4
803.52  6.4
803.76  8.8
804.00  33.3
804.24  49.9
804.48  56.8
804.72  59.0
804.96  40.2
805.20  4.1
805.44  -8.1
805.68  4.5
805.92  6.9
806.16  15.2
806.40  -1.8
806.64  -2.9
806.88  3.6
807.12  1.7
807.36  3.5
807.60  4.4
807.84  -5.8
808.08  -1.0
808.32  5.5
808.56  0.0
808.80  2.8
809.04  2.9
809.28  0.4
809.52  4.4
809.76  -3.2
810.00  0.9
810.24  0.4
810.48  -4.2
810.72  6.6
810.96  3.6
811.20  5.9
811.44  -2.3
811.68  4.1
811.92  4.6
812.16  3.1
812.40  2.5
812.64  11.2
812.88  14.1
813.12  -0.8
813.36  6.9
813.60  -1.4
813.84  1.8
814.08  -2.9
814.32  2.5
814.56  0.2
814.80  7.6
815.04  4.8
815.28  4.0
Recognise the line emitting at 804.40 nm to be [O II] 3727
